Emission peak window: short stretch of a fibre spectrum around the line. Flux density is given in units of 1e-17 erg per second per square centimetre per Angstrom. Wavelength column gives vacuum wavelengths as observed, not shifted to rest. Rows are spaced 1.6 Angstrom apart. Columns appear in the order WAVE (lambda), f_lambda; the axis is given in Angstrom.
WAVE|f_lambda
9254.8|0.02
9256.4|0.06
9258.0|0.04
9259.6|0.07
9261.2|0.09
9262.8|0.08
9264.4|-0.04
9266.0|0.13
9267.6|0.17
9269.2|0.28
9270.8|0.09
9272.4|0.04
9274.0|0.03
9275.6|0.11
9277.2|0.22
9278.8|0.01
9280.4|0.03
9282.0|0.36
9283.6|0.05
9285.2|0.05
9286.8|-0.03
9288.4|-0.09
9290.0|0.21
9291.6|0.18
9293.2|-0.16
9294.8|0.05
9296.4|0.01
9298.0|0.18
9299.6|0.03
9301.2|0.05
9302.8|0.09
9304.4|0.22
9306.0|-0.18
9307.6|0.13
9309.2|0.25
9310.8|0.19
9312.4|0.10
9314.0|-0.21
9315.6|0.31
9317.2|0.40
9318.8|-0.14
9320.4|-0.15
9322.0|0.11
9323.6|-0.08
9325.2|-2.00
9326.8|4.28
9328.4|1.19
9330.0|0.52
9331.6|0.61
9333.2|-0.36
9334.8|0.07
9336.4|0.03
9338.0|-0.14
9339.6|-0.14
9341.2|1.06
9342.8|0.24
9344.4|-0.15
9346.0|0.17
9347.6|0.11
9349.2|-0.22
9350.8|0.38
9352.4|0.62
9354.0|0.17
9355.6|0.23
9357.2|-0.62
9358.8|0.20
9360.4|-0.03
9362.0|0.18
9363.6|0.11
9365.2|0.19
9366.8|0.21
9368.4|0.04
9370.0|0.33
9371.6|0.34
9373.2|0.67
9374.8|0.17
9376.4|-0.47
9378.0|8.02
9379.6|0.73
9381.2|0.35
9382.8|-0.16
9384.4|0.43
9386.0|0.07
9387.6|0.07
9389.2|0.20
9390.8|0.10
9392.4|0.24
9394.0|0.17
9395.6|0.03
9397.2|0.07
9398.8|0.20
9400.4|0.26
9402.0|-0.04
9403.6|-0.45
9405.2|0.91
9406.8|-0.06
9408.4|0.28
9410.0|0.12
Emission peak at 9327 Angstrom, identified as Hbeta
